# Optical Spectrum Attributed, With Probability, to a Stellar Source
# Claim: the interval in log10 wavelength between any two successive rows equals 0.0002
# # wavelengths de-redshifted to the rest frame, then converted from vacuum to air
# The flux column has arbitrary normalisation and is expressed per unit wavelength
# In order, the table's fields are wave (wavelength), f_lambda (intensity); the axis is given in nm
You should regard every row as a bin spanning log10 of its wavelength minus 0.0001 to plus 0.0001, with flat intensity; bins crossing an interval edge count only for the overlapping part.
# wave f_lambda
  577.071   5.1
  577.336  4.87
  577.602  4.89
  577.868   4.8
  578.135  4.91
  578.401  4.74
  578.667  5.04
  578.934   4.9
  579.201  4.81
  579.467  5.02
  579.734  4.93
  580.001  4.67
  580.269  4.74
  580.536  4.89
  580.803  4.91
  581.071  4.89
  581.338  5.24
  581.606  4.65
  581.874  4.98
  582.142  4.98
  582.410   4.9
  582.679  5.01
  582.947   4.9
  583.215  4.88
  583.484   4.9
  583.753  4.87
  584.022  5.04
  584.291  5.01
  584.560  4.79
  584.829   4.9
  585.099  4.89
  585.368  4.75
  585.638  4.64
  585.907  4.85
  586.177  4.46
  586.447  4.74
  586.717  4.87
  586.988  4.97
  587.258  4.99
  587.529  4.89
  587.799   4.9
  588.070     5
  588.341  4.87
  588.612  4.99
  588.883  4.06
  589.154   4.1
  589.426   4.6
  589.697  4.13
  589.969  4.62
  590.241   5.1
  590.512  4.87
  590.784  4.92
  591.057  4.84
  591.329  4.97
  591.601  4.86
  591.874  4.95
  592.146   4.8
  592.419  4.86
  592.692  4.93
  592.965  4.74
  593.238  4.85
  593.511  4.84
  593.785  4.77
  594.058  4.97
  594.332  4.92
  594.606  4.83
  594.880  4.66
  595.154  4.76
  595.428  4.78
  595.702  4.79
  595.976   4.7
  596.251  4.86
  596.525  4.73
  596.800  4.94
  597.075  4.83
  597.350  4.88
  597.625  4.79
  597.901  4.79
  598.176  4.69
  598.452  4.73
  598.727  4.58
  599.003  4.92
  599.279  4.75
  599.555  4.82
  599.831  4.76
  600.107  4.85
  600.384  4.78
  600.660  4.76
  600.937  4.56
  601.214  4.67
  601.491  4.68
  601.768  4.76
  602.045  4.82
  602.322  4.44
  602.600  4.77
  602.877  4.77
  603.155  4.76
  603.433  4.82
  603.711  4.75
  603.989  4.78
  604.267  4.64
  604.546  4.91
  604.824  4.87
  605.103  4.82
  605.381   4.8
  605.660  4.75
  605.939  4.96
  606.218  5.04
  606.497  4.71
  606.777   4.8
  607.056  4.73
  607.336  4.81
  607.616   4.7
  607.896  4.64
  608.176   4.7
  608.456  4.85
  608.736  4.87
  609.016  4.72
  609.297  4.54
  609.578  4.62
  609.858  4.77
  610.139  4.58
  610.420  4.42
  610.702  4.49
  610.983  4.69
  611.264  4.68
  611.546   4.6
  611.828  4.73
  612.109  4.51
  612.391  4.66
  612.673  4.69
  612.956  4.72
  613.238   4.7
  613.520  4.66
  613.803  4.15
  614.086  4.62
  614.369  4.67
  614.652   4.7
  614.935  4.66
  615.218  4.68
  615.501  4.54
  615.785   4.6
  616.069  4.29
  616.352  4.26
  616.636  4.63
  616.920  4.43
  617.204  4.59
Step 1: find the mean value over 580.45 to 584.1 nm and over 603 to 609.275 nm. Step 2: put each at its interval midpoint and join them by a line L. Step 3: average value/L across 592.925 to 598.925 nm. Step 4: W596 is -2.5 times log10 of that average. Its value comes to 0.01 mag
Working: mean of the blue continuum 4.93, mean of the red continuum 4.79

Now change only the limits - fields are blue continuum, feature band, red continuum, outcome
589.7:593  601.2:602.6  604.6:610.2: 0.026 mag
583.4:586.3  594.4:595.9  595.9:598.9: 0.004 mag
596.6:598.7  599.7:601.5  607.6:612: 0.008 mag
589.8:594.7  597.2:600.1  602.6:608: 0.012 mag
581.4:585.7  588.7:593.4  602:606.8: 0.030 mag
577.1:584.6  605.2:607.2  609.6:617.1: -0.040 mag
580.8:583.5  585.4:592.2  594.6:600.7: 0.025 mag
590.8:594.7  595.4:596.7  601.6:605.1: 0.013 mag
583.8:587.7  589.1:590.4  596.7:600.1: 0.066 mag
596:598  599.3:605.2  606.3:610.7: 0.003 mag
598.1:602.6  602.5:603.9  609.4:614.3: -0.018 mag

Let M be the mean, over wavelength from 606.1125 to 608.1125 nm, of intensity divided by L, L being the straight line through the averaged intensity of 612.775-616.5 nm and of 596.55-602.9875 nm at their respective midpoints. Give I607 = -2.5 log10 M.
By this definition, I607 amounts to -0.03 mag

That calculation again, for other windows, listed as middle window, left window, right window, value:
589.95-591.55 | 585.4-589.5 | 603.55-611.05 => -0.039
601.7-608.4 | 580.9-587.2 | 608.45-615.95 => -0.019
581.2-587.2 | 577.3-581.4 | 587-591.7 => -0.012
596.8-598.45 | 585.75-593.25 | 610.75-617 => -0.020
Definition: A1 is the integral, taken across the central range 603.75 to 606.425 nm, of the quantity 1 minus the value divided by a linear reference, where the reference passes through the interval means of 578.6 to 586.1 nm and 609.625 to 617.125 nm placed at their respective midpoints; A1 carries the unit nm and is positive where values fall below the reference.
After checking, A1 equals -0.10 nm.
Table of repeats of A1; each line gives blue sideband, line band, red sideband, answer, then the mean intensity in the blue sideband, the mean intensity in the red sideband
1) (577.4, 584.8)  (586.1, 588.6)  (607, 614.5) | -0.01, 4.9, 4.65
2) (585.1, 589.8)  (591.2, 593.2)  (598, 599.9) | -0.06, 4.7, 4.75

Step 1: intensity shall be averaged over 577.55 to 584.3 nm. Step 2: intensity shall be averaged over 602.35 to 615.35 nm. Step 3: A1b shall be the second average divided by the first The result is 1.0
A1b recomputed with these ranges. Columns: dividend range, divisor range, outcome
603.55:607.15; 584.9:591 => 1.02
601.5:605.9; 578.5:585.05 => 0.97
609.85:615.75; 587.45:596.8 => 0.96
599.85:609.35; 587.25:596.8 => 1.00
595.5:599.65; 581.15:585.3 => 0.97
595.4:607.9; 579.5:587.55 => 0.98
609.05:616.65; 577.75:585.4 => 0.94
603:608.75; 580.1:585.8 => 0.98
